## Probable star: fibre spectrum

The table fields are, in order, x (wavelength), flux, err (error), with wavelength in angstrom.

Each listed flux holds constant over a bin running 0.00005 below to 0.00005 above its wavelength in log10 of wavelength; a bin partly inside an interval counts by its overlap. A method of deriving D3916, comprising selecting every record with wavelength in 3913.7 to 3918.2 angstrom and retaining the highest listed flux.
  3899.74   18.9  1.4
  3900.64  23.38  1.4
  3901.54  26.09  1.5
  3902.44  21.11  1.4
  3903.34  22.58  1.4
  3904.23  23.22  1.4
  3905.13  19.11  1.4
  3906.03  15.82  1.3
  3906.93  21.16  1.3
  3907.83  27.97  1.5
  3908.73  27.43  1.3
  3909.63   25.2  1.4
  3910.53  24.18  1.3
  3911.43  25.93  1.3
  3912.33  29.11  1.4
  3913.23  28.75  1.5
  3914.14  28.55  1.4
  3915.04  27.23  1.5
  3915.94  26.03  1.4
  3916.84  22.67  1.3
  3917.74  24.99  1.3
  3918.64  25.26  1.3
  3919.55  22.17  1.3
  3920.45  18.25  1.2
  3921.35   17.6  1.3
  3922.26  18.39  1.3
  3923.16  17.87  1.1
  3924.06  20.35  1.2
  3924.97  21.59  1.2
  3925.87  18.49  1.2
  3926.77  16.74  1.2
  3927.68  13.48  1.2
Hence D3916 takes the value 28.55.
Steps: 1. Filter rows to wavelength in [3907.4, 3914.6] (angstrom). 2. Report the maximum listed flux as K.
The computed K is 29.11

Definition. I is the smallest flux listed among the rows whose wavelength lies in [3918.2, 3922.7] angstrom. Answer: 17.6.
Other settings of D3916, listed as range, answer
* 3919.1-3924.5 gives 22.17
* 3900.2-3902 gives 26.09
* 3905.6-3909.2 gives 27.97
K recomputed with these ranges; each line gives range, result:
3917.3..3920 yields 25.26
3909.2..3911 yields 25.2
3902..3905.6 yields 23.22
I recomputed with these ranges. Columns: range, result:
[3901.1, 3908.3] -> 15.82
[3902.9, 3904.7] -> 22.58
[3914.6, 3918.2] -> 22.67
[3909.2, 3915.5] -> 24.18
